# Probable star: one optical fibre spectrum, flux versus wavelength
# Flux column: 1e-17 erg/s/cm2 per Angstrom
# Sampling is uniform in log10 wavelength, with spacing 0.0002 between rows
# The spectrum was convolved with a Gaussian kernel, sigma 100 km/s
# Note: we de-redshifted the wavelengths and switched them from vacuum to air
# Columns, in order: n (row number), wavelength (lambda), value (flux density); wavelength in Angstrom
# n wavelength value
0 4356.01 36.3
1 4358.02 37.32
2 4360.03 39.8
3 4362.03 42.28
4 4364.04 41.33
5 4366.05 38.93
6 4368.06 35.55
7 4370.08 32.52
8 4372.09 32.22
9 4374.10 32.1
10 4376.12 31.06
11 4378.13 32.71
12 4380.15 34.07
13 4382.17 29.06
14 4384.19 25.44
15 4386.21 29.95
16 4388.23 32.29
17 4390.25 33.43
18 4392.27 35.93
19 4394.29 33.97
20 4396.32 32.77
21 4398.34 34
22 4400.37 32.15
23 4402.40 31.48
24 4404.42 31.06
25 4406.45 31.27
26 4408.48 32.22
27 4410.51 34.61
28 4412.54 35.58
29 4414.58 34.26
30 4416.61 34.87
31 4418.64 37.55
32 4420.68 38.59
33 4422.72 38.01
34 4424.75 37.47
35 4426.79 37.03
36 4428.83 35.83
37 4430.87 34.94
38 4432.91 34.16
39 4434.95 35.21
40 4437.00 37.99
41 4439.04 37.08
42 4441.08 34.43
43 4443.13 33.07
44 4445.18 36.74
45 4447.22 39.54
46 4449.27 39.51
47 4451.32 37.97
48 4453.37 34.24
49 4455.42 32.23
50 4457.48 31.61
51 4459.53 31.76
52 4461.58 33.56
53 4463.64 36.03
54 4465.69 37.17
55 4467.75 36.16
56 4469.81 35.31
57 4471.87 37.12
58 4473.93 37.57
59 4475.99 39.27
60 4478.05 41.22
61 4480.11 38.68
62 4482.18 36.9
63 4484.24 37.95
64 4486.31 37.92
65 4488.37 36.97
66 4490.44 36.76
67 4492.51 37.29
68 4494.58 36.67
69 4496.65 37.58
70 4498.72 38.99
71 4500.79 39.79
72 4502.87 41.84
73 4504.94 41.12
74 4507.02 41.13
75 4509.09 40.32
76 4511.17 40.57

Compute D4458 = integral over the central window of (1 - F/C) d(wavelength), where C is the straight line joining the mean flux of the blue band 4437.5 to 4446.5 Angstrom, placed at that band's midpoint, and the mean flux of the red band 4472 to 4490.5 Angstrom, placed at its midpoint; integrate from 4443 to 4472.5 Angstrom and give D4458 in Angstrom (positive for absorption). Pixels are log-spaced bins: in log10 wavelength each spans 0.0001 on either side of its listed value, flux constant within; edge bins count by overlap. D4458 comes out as 0.91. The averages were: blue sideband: 35.7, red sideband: 38.2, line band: 35.5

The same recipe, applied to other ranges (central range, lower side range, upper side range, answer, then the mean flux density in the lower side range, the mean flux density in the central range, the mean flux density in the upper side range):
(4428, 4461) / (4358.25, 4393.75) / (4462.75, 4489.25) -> 1.0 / 34.1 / 35.4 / 37.6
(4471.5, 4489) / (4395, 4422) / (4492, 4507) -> -0.1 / 33.9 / 38.3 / 39.2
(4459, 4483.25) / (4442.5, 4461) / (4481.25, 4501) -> -0.3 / 35.2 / 36.8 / 37.6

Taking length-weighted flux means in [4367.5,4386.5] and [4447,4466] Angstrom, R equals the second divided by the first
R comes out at 1.12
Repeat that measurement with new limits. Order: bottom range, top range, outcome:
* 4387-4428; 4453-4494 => 1.06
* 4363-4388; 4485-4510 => 1.18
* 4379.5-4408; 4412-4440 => 1.14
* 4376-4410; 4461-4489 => 1.17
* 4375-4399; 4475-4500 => 1.19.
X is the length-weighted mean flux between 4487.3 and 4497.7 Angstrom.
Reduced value 37.1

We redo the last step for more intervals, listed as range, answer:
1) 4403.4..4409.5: 31.6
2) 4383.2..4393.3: 31.4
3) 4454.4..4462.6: 32.3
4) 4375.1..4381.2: 32.6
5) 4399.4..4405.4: 31.6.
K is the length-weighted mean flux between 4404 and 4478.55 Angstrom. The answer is 35.7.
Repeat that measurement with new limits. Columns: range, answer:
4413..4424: 36.6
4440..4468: 35.3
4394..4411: 32.5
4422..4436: 36.1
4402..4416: 33.1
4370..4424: 33.1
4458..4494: 36.8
